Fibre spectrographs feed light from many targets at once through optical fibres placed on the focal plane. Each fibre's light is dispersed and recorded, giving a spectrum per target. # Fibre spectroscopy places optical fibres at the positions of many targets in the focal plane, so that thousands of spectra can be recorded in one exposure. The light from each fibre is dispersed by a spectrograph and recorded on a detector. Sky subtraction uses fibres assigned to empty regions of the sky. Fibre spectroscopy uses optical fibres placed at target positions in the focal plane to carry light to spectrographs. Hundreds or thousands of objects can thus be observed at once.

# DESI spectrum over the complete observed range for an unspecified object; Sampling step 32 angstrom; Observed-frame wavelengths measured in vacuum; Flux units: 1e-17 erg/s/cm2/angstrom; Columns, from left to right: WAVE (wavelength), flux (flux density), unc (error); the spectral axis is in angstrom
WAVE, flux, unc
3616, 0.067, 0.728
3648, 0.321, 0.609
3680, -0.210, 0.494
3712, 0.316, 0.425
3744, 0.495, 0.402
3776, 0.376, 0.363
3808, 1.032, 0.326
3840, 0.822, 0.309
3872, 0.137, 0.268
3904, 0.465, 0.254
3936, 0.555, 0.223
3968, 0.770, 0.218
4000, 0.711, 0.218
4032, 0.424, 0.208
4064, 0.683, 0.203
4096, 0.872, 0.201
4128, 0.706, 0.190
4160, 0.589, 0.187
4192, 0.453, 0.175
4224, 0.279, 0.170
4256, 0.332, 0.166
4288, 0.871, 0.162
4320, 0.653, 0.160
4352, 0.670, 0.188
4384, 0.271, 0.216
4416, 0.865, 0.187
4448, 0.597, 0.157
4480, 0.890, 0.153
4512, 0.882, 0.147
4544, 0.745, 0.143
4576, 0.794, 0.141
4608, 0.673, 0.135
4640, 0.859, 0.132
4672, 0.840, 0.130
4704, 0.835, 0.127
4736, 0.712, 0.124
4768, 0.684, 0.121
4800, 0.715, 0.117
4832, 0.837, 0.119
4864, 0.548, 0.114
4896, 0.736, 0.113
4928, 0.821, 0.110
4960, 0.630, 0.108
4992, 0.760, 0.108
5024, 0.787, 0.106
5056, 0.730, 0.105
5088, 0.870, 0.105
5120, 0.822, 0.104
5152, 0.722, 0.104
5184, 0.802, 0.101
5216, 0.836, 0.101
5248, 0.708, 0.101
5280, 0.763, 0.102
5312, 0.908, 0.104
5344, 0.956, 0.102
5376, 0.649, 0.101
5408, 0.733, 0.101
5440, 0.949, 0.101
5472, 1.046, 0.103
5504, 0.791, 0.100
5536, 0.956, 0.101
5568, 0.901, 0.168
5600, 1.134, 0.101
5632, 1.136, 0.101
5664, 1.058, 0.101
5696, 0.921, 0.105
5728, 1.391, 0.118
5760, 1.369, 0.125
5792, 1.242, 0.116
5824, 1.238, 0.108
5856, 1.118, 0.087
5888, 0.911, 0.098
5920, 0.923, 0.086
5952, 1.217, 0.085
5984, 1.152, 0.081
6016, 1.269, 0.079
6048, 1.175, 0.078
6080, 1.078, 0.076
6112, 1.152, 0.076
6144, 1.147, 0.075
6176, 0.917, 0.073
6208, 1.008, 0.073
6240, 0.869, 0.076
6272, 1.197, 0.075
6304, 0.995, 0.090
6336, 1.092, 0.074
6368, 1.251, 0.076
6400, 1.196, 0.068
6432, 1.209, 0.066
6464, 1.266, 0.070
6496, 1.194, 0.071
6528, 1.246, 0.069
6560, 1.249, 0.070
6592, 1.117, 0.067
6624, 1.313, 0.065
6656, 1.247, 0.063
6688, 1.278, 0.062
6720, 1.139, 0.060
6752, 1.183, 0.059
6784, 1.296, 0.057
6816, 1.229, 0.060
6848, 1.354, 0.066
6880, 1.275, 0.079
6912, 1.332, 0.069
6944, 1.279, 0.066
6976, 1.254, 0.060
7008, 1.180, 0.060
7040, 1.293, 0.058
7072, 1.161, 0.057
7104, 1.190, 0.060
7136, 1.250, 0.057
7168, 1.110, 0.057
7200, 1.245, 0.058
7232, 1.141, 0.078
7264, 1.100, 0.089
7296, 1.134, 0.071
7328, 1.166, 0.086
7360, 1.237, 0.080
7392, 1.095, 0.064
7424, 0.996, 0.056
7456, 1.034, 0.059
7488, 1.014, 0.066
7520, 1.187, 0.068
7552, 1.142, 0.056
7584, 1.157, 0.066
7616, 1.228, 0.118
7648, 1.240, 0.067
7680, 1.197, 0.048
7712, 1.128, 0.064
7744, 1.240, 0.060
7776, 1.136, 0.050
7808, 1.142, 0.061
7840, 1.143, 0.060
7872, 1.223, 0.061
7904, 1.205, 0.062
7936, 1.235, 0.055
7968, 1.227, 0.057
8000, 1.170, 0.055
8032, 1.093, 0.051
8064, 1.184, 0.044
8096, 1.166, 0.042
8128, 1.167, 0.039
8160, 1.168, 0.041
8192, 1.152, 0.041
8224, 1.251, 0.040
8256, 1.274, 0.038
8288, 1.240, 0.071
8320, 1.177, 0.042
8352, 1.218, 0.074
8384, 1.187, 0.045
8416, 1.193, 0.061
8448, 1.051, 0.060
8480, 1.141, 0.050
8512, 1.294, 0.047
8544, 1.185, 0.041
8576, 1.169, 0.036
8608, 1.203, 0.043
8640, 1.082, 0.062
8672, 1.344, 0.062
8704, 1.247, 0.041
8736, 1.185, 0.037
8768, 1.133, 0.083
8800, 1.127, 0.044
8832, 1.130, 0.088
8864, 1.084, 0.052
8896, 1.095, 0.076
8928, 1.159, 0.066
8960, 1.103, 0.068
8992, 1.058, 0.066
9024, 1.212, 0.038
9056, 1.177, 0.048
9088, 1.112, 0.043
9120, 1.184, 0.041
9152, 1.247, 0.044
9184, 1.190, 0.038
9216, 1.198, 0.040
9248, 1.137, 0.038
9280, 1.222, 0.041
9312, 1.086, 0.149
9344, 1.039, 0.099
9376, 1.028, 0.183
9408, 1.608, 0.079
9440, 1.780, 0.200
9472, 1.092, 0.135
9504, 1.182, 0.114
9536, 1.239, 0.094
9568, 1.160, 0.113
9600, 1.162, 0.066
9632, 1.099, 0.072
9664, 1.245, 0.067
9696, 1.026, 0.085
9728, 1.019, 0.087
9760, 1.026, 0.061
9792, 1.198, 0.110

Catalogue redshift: 0.436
